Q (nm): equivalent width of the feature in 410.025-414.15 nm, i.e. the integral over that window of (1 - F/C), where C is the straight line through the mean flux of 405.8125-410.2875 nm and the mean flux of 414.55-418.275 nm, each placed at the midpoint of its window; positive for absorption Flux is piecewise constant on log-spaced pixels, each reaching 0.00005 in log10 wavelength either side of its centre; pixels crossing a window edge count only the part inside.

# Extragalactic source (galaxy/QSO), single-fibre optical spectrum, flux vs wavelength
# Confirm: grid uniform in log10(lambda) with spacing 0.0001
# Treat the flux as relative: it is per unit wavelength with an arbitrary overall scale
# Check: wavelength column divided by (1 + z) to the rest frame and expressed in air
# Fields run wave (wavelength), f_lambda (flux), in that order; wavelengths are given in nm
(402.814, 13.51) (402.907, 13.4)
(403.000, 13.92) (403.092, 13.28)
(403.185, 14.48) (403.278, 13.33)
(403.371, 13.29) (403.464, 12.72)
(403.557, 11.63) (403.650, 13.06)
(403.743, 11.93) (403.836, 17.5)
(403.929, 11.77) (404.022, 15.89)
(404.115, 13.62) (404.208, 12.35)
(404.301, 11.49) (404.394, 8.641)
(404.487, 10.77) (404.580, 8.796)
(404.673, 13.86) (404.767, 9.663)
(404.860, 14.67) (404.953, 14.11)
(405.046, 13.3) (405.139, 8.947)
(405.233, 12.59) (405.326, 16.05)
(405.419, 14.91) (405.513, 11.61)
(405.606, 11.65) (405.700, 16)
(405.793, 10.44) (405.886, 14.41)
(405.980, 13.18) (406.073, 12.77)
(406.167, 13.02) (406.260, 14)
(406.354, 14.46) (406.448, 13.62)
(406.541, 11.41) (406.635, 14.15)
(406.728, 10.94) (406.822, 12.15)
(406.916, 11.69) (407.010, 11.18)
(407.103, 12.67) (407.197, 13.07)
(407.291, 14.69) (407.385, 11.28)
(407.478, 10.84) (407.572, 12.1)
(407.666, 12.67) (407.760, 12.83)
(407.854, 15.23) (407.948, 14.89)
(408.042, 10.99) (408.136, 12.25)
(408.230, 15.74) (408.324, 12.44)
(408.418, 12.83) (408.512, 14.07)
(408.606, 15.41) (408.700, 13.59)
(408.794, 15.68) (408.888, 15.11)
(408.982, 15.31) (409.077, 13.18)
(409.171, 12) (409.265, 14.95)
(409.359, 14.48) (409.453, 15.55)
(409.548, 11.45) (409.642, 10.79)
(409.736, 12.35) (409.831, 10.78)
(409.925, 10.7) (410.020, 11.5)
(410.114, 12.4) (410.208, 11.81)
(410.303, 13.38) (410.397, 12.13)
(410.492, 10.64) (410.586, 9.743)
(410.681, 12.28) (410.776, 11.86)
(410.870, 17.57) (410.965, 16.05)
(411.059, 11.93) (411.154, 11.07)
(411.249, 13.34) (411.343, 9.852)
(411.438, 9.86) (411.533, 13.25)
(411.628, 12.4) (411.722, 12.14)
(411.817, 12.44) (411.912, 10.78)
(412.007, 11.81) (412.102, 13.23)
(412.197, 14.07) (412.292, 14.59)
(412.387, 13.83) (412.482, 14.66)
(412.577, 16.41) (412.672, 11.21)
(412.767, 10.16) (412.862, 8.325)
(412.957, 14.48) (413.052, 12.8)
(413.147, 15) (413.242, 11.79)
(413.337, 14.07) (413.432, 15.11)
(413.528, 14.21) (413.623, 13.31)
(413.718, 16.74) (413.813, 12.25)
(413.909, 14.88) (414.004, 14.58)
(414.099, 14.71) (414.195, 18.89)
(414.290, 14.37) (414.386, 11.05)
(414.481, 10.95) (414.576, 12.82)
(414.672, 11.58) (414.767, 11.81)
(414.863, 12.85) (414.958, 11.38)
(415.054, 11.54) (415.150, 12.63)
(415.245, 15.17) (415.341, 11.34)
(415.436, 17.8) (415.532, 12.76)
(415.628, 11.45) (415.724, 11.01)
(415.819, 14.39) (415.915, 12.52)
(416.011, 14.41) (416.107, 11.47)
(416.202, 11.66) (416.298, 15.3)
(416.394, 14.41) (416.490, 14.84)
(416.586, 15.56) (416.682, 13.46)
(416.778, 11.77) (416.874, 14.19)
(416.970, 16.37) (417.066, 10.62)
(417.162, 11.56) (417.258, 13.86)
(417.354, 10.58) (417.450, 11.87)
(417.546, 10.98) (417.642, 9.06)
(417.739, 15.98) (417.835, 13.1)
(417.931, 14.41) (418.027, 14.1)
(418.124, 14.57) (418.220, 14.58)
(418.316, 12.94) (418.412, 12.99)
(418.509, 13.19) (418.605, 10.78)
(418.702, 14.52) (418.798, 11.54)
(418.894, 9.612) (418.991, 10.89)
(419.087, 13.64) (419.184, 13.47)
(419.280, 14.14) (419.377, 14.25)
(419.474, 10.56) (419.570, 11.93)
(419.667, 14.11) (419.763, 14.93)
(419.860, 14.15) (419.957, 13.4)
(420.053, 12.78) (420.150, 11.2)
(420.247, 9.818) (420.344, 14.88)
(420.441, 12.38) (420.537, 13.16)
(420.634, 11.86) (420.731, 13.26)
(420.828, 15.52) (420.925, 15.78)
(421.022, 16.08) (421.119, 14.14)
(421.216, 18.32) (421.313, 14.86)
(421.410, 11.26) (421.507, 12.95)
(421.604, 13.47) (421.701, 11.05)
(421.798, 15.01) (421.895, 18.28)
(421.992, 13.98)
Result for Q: 0.03 nm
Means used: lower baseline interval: 13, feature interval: 12.9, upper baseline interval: 13.1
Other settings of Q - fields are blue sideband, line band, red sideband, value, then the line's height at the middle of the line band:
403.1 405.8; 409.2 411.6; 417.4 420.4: 0.08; 12.8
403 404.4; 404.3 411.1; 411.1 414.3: 0.19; 13.2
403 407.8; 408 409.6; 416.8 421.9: -0.12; 12.9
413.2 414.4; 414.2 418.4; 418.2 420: 0.19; 13.7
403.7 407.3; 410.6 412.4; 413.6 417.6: 0.05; 13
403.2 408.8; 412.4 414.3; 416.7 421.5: -0.12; 13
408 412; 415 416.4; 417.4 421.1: -0.02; 12.9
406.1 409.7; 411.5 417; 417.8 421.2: -0.03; 13.2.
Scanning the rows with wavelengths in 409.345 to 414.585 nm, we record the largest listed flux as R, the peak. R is 18.89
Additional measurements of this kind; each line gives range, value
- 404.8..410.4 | 16.05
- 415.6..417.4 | 16.37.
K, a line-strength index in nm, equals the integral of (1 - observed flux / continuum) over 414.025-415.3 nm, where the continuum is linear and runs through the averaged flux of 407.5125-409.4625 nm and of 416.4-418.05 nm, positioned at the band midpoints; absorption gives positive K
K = 0.02 nm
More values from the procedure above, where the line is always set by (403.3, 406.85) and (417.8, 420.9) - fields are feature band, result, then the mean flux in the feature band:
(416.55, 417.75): 0.034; 12.6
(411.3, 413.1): 0.065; 12.4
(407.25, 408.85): -0.069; 13.4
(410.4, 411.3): 0.015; 12.7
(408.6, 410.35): -0.036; 13.1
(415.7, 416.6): -0.039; 13.6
